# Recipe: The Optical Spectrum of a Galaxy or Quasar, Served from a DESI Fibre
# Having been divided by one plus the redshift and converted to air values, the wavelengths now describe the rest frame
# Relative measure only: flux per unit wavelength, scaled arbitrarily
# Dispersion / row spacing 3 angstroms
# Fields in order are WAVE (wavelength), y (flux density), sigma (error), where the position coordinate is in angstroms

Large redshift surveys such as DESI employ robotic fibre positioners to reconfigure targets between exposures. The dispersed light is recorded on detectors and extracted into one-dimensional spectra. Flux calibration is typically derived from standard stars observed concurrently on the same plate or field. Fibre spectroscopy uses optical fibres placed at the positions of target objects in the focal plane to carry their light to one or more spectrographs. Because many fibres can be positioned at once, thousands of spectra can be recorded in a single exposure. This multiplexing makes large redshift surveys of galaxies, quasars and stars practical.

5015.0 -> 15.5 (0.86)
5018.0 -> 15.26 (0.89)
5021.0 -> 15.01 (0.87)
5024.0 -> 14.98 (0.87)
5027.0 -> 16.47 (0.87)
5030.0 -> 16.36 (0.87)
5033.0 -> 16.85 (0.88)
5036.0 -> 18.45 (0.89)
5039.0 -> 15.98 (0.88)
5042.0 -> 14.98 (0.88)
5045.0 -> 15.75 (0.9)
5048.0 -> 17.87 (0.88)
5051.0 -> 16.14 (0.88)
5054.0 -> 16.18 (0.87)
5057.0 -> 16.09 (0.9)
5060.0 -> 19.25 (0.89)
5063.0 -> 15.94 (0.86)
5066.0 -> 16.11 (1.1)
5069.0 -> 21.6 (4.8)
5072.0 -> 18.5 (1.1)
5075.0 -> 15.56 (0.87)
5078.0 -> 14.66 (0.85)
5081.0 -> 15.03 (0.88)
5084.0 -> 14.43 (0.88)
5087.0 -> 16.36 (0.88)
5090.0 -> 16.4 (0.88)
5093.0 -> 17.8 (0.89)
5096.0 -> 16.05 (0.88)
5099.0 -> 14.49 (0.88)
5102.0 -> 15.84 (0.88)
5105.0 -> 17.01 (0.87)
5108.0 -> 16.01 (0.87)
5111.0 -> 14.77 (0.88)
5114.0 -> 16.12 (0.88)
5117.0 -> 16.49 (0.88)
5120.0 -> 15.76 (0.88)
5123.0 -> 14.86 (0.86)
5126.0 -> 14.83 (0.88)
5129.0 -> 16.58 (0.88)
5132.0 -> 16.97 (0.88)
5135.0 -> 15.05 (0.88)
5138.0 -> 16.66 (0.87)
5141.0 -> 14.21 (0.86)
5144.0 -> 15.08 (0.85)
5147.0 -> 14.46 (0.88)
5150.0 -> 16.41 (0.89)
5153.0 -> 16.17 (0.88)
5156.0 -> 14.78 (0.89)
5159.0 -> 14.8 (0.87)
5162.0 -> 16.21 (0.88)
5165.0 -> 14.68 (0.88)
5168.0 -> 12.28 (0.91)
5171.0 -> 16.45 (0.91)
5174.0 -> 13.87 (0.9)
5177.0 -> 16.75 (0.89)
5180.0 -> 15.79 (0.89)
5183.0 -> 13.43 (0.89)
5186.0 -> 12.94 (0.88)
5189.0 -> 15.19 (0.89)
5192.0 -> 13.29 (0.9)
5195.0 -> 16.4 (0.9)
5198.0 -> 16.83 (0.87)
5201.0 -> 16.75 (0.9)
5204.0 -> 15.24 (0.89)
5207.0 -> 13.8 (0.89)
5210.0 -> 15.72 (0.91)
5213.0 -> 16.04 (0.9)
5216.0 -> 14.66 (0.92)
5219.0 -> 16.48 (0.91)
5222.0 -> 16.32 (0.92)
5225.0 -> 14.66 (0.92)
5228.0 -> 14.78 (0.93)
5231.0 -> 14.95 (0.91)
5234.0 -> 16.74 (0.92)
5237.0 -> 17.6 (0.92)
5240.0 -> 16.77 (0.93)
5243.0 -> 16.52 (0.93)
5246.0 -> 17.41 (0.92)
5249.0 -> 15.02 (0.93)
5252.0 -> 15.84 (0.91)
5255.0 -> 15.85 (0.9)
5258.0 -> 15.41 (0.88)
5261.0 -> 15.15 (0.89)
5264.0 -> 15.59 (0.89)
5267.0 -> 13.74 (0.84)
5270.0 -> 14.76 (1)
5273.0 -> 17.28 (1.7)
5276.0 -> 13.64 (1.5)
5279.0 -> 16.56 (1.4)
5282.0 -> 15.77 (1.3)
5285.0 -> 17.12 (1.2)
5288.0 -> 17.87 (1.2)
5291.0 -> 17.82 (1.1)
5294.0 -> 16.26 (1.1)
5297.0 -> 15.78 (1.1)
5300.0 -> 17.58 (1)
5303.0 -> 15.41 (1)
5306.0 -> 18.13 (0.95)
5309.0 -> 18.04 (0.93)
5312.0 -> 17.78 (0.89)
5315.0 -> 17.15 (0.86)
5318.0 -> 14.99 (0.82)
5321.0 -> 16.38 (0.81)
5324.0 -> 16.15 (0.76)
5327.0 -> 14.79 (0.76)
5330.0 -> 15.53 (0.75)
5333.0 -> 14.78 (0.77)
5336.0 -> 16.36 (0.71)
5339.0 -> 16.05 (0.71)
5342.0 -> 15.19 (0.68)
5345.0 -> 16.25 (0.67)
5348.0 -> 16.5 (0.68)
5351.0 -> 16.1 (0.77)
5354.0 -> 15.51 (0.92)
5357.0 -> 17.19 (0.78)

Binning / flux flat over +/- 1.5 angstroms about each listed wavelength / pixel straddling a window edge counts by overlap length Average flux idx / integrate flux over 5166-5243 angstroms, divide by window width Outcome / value 15.4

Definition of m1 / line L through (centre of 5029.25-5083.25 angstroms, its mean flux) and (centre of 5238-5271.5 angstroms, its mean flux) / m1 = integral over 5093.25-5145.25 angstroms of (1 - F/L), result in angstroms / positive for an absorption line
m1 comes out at 2.0 angstroms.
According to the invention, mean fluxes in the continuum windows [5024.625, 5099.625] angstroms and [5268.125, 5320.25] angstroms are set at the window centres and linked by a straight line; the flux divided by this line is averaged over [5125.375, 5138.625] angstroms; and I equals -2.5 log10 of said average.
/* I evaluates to 0.03 mag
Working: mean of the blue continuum 16.5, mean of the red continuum 16.6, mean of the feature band 16.1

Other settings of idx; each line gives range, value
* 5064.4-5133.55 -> 16.2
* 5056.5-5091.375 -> 16.7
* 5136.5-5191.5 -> 15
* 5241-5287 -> 15.7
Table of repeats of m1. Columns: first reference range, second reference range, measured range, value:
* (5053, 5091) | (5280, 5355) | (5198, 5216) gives 1.03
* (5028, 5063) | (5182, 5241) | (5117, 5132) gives 0.31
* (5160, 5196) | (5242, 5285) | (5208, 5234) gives -0.50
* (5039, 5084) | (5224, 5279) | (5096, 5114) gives 0.75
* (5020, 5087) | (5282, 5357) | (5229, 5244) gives -0.03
